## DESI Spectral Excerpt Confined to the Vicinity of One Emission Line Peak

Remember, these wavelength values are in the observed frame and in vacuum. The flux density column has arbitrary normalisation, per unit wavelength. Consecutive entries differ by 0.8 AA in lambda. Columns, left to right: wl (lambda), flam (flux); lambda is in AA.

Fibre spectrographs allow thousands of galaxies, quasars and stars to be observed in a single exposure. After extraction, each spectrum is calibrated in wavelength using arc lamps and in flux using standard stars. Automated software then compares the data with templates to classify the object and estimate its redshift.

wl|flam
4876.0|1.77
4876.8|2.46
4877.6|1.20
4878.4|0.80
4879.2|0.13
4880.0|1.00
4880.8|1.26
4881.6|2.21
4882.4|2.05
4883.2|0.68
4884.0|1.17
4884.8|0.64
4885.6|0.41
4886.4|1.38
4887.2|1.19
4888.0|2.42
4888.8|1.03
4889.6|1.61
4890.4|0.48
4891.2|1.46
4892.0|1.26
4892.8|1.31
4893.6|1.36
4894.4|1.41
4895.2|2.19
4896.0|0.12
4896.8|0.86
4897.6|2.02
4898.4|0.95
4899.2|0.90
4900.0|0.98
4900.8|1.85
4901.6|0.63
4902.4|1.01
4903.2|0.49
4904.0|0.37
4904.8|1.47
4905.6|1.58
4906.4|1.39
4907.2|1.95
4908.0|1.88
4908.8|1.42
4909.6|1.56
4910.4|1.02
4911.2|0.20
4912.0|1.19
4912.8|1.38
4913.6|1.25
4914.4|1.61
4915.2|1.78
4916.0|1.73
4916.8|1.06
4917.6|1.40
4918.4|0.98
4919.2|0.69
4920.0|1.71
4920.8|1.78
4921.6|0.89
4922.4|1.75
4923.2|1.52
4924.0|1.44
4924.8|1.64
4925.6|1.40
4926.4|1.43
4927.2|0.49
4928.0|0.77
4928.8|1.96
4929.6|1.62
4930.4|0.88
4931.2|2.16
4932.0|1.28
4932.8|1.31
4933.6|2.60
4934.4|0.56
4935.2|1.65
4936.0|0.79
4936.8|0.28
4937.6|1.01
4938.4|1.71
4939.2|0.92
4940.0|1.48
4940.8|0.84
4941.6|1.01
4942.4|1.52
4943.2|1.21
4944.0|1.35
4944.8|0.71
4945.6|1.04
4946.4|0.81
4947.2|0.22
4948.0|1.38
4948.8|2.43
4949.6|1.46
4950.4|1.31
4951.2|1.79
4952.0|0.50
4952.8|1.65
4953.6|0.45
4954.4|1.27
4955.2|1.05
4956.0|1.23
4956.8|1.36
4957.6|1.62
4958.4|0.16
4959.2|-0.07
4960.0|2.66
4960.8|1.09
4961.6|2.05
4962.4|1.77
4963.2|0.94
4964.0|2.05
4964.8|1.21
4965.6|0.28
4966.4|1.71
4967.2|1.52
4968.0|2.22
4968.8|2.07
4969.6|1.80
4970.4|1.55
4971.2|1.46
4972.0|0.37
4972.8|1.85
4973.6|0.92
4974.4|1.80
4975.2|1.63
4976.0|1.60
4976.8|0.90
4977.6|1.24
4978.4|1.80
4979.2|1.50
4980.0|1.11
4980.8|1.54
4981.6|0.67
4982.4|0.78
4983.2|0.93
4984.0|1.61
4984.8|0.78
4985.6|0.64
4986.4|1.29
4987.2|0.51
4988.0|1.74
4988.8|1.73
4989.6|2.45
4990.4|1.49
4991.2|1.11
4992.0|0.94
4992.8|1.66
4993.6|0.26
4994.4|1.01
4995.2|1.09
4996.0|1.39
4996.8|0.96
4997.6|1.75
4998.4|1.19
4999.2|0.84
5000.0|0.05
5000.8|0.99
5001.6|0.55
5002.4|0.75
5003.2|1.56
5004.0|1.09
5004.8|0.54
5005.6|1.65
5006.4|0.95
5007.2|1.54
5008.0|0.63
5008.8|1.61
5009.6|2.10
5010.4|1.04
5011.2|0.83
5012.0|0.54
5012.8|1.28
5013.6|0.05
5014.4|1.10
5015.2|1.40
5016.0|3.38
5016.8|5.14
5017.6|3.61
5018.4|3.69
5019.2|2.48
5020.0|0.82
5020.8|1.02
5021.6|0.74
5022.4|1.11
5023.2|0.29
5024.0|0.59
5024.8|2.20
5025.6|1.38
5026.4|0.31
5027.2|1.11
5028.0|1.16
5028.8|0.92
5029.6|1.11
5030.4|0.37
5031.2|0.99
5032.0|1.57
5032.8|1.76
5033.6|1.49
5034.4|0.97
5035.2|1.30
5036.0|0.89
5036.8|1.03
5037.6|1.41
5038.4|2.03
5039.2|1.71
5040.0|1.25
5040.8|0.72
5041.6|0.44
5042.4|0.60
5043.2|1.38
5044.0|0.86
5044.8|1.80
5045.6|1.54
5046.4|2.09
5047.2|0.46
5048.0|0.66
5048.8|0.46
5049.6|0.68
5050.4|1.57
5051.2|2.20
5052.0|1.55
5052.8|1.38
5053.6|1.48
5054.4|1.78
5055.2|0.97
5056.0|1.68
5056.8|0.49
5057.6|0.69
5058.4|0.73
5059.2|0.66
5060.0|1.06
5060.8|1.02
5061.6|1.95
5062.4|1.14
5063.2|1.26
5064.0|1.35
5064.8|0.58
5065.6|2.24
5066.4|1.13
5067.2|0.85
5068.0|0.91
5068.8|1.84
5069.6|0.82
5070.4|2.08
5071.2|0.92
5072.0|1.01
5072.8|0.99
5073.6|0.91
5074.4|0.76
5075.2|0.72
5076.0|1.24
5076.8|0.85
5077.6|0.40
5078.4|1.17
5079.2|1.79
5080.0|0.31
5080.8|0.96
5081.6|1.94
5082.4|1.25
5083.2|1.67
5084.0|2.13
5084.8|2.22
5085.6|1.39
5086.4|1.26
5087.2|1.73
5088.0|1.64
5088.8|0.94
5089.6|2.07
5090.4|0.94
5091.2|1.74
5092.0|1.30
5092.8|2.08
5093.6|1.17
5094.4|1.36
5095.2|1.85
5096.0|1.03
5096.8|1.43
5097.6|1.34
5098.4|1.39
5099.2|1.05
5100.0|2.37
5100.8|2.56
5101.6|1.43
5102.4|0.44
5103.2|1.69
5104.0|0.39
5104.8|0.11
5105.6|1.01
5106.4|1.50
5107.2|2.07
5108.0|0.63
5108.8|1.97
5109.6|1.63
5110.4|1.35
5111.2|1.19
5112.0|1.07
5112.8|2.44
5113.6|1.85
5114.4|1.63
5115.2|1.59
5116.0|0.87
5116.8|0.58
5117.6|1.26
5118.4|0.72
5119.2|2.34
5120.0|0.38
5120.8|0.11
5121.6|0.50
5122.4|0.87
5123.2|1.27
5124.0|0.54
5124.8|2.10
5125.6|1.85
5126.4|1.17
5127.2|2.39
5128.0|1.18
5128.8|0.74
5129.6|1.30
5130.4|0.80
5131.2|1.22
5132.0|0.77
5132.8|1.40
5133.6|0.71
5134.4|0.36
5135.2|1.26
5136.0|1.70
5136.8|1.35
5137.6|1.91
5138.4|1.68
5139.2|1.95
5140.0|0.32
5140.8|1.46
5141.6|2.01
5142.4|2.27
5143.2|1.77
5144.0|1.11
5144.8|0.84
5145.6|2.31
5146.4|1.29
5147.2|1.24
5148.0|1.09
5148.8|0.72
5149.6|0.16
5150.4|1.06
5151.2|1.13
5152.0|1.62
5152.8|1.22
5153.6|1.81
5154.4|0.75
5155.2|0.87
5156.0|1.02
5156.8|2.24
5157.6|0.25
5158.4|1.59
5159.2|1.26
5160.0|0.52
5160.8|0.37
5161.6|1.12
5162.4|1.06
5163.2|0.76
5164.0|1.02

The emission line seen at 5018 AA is Hgamma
